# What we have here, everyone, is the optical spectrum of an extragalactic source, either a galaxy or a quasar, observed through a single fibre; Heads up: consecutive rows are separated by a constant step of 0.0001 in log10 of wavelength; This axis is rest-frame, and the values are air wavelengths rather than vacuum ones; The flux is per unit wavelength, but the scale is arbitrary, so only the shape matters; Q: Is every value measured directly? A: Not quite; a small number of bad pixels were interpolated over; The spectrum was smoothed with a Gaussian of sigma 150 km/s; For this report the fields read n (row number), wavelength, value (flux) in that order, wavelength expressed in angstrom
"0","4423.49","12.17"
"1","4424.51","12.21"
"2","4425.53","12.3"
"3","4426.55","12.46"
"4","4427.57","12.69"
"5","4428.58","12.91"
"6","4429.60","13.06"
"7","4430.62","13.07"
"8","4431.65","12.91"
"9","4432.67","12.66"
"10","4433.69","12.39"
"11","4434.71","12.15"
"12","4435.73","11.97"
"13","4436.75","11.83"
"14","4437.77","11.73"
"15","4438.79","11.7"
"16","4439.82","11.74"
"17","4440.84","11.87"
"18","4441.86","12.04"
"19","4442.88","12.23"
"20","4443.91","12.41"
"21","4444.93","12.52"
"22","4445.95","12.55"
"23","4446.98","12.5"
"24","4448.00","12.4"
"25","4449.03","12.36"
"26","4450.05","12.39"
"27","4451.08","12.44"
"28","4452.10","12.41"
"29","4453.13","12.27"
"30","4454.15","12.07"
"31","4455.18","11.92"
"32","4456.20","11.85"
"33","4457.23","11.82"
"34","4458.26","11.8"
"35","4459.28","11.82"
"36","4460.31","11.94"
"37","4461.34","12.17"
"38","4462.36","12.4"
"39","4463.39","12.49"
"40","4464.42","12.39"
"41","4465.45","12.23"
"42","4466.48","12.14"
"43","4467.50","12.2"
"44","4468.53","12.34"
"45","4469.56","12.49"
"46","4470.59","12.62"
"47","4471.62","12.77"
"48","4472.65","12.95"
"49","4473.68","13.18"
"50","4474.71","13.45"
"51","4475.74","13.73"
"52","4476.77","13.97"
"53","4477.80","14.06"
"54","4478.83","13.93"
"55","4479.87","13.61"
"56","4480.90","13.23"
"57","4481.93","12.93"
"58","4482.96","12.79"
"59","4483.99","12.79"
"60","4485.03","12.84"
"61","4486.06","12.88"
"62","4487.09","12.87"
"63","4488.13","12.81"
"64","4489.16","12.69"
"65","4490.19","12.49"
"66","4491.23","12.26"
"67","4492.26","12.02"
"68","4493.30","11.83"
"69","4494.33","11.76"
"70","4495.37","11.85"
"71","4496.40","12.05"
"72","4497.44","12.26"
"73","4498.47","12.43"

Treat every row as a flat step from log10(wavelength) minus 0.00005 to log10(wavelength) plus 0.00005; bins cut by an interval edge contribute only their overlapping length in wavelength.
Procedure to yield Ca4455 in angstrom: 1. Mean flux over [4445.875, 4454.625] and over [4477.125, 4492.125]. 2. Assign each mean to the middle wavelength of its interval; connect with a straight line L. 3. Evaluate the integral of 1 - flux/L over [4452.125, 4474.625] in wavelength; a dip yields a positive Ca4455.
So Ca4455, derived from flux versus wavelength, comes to 0.54 angstrom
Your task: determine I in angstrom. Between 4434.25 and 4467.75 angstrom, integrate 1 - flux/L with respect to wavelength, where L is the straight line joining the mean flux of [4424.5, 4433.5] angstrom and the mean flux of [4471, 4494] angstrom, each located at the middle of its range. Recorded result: 1.8 angstrom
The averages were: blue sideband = 12.7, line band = 12.1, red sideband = 13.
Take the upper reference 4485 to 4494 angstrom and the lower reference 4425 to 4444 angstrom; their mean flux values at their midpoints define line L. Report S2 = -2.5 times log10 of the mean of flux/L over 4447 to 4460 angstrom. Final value 0.021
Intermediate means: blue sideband 12.3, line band 12.1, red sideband 12.5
